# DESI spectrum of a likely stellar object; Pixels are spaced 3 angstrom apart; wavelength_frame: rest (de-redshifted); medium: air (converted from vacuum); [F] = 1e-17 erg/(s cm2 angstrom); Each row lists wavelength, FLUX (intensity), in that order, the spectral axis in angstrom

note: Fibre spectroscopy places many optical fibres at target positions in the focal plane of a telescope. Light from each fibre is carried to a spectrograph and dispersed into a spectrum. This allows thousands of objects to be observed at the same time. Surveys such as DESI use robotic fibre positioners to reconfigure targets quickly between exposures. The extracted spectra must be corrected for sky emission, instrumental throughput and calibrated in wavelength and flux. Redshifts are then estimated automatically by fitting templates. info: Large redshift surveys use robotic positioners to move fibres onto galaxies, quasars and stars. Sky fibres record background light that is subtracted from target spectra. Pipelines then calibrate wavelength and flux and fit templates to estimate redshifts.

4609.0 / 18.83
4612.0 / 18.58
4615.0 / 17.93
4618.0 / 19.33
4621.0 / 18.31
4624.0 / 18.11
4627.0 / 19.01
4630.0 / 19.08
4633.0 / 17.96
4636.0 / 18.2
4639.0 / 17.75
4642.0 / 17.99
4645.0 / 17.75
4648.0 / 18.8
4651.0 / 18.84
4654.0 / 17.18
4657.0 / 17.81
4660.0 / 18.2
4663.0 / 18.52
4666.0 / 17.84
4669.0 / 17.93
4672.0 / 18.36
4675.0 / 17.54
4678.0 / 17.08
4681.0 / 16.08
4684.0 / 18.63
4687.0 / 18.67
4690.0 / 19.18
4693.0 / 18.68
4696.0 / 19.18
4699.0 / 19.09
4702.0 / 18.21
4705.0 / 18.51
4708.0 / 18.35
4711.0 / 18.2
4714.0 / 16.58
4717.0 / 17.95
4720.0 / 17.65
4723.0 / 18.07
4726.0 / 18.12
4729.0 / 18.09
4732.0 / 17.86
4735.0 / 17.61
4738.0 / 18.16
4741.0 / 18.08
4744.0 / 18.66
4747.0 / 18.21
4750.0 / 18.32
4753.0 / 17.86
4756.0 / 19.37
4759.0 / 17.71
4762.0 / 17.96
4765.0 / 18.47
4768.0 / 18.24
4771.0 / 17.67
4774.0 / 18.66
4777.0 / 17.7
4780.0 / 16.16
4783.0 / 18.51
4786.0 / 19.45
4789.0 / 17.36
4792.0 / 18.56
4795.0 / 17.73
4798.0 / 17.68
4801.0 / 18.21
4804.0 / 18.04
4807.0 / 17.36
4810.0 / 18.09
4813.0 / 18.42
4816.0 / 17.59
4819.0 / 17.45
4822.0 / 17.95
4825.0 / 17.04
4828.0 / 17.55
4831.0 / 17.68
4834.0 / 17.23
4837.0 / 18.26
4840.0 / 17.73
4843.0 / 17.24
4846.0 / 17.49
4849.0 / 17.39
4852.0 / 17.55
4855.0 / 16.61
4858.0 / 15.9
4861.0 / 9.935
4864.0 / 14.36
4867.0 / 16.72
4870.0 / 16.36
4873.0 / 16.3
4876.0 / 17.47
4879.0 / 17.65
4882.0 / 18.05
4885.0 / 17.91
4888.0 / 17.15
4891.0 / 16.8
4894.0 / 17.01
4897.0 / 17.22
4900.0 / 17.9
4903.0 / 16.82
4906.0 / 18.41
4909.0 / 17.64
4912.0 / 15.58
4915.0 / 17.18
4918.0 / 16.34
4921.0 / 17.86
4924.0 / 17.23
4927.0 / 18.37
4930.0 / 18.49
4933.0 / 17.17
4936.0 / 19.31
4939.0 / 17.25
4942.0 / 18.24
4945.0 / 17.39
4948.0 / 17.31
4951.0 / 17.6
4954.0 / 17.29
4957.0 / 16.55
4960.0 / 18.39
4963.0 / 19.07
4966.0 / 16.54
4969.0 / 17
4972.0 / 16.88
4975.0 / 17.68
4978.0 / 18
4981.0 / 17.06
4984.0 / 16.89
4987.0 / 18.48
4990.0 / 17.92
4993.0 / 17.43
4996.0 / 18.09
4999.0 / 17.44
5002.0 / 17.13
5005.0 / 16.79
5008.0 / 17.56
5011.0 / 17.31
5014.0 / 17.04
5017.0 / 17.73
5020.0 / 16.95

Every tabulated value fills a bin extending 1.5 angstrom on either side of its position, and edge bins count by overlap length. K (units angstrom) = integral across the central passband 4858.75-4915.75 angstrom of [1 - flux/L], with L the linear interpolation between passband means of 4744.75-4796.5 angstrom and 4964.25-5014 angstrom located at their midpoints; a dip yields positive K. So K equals 3.49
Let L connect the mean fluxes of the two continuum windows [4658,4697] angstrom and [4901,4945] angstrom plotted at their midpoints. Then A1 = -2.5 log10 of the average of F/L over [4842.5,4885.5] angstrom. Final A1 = 0.08 mag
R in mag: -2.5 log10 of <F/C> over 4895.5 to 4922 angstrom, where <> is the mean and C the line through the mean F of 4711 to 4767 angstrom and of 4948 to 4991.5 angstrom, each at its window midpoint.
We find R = 0.03 mag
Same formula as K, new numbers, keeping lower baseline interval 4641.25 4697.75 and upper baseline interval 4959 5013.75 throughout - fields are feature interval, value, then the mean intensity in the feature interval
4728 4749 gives -0.13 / 18.1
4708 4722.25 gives 0.27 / 17.7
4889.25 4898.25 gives 0.35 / 17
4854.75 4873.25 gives 2.87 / 15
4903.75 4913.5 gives 0.27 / 17.2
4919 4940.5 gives -0.35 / 17.9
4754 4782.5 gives -0.12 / 18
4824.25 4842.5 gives 0.23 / 17.6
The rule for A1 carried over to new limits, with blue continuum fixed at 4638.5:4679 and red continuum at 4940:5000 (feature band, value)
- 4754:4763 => -0.03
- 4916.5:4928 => 0.01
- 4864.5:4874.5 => 0.09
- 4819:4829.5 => 0.02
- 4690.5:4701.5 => -0.06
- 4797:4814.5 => -0.01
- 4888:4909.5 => 0.02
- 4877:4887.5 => -0.01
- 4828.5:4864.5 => 0.08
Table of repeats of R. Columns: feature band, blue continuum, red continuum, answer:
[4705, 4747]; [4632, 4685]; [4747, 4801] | 0.00 mag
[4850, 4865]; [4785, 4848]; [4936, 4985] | 0.18 mag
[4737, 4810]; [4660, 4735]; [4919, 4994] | -0.01 mag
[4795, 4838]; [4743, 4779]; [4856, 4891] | -0.03 mag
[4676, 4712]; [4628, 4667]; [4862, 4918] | -0.02 mag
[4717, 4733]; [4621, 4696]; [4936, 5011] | 0.00 mag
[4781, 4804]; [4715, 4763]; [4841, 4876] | -0.06 mag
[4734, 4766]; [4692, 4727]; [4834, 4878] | -0.03 mag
